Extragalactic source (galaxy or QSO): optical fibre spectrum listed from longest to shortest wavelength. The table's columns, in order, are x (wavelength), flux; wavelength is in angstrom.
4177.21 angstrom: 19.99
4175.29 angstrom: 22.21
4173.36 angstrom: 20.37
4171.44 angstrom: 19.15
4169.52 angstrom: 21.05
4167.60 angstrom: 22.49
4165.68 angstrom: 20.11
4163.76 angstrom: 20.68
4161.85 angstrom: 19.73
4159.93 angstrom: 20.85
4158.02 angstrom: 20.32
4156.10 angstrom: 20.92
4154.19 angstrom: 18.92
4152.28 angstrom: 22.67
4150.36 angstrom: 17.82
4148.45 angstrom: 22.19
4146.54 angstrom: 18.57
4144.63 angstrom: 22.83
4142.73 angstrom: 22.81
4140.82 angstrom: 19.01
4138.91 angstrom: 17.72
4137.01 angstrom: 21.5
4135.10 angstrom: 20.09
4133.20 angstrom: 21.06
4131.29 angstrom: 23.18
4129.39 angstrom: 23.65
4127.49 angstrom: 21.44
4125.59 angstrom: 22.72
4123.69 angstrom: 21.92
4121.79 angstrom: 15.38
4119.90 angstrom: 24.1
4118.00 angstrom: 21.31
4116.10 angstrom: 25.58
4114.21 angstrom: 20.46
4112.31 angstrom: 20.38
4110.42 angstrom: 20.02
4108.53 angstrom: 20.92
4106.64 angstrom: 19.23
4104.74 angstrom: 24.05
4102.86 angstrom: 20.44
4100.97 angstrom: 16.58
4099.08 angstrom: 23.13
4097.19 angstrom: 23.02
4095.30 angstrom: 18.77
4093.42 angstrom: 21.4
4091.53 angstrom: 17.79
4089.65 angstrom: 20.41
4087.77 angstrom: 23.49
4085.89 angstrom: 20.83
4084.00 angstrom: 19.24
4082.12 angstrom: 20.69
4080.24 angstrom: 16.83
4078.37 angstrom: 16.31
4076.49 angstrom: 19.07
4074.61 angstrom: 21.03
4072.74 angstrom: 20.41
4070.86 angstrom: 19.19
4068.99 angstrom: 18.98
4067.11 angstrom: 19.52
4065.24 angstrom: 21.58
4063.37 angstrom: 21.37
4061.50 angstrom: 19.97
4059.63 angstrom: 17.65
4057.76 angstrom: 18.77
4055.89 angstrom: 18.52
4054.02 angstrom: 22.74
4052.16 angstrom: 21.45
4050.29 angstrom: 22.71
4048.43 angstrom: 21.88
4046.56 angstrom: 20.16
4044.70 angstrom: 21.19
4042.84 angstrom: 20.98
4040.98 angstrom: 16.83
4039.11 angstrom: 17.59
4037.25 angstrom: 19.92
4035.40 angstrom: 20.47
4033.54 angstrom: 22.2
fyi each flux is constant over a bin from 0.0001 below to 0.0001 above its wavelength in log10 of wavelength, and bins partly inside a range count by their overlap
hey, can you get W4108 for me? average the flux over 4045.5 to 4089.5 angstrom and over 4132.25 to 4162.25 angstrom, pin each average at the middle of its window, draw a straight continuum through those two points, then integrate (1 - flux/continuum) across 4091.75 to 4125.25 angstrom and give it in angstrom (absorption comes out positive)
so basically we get -1.1 angstrom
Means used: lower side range 20.1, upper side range 20.5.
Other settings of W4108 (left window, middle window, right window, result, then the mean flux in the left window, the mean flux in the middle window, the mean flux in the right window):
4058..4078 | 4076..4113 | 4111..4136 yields 0.9 angstrom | 19.7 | 20.1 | 21.6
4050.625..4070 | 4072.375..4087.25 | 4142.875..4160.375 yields 0.6 angstrom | 20.1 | 19.4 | 20.7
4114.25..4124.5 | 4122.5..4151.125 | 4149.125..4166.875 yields -0.1 angstrom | 21.6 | 21.1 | 20.3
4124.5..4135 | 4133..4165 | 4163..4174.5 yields 1.5 angstrom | 22.2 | 20.4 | 20.6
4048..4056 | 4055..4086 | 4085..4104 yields 2.8 angstrom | 21.7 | 19.4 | 20.6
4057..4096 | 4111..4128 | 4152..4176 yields -1.1 angstrom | 19.7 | 21.4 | 20.7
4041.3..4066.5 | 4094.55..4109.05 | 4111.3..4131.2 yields 0.4 angstrom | 20.6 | 20.8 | 21.8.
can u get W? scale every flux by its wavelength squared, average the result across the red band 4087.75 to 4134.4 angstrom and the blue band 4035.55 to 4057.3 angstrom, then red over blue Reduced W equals 1.07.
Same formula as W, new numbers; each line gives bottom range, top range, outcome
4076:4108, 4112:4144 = 1.08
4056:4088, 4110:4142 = 1.11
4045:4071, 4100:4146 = 1.07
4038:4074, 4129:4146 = 1.10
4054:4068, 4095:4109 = 1.07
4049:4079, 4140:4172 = 1.08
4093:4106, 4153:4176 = 1.01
